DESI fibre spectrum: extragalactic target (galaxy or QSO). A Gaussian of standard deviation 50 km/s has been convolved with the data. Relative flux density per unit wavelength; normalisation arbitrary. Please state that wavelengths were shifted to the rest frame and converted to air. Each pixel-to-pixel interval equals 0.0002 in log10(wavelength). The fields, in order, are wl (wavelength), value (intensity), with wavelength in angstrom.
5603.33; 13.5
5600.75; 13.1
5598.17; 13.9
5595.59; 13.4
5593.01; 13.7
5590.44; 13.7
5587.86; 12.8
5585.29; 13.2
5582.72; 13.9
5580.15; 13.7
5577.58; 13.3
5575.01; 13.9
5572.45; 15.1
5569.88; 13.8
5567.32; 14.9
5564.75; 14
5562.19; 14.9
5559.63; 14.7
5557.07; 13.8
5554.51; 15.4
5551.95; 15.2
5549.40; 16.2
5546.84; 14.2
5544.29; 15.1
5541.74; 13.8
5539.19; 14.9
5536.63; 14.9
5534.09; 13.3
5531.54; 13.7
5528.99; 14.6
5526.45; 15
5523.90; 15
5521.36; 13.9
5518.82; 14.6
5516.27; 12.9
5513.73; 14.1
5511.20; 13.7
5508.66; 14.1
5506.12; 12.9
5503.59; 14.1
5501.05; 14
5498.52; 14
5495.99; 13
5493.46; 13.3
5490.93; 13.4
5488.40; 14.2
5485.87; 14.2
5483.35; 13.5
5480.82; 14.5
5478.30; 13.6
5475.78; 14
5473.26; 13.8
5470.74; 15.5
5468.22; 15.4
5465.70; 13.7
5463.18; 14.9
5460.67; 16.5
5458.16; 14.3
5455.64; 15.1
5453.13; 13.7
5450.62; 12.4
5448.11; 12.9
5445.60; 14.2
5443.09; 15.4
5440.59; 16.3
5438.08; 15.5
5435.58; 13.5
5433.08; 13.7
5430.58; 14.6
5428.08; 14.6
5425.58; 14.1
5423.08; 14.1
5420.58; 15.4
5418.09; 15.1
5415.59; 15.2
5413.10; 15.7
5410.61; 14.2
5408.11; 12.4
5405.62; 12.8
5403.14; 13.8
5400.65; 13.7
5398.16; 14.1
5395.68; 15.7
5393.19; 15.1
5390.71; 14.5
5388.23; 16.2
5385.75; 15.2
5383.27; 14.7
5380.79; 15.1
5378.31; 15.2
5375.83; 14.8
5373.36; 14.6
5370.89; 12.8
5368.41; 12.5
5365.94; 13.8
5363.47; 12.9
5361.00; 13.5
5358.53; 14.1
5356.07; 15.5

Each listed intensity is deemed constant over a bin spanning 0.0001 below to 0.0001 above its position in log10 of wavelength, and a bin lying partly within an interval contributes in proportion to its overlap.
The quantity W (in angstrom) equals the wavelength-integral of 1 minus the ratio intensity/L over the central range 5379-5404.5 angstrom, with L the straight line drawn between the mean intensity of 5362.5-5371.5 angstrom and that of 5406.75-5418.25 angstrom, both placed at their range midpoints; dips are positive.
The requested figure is -1.9 angstrom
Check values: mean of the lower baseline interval 13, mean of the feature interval 14.8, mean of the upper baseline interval 14.4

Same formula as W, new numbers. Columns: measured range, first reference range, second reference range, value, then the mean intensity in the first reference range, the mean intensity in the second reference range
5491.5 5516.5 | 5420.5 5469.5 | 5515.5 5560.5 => 1.5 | 14.5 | 14.5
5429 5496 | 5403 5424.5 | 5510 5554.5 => 0.4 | 14.3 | 14.4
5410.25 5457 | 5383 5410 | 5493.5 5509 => -1.4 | 14.4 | 13.6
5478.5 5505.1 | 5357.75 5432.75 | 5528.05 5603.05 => 0.8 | 14.3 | 14.2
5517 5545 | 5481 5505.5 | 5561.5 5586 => -1.0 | 13.8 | 14.1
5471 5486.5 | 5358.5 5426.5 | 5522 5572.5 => 0.5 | 14.3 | 14.6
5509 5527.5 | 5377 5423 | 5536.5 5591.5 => 0.3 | 14.7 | 14.3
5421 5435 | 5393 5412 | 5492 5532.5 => -0.3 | 13.9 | 13.9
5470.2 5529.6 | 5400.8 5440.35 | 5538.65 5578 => 2.1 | 14.3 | 14.6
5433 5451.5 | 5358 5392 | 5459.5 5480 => 0.3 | 14.3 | 14.7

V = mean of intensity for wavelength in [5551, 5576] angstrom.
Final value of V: 14.6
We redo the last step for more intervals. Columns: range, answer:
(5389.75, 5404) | 14.5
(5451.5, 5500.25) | 14.2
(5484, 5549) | 14.1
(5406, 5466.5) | 14.5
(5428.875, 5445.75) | 14.8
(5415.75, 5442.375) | 14.7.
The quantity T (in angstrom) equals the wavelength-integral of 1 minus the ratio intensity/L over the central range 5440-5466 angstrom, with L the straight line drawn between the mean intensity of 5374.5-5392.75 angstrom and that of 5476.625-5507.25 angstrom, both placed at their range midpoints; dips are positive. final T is -0.5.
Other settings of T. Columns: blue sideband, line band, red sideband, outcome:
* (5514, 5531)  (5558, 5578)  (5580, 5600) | -0.86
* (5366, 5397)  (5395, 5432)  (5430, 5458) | 0.33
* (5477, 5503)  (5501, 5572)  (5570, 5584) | -2.47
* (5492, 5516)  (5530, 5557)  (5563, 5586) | -1.50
